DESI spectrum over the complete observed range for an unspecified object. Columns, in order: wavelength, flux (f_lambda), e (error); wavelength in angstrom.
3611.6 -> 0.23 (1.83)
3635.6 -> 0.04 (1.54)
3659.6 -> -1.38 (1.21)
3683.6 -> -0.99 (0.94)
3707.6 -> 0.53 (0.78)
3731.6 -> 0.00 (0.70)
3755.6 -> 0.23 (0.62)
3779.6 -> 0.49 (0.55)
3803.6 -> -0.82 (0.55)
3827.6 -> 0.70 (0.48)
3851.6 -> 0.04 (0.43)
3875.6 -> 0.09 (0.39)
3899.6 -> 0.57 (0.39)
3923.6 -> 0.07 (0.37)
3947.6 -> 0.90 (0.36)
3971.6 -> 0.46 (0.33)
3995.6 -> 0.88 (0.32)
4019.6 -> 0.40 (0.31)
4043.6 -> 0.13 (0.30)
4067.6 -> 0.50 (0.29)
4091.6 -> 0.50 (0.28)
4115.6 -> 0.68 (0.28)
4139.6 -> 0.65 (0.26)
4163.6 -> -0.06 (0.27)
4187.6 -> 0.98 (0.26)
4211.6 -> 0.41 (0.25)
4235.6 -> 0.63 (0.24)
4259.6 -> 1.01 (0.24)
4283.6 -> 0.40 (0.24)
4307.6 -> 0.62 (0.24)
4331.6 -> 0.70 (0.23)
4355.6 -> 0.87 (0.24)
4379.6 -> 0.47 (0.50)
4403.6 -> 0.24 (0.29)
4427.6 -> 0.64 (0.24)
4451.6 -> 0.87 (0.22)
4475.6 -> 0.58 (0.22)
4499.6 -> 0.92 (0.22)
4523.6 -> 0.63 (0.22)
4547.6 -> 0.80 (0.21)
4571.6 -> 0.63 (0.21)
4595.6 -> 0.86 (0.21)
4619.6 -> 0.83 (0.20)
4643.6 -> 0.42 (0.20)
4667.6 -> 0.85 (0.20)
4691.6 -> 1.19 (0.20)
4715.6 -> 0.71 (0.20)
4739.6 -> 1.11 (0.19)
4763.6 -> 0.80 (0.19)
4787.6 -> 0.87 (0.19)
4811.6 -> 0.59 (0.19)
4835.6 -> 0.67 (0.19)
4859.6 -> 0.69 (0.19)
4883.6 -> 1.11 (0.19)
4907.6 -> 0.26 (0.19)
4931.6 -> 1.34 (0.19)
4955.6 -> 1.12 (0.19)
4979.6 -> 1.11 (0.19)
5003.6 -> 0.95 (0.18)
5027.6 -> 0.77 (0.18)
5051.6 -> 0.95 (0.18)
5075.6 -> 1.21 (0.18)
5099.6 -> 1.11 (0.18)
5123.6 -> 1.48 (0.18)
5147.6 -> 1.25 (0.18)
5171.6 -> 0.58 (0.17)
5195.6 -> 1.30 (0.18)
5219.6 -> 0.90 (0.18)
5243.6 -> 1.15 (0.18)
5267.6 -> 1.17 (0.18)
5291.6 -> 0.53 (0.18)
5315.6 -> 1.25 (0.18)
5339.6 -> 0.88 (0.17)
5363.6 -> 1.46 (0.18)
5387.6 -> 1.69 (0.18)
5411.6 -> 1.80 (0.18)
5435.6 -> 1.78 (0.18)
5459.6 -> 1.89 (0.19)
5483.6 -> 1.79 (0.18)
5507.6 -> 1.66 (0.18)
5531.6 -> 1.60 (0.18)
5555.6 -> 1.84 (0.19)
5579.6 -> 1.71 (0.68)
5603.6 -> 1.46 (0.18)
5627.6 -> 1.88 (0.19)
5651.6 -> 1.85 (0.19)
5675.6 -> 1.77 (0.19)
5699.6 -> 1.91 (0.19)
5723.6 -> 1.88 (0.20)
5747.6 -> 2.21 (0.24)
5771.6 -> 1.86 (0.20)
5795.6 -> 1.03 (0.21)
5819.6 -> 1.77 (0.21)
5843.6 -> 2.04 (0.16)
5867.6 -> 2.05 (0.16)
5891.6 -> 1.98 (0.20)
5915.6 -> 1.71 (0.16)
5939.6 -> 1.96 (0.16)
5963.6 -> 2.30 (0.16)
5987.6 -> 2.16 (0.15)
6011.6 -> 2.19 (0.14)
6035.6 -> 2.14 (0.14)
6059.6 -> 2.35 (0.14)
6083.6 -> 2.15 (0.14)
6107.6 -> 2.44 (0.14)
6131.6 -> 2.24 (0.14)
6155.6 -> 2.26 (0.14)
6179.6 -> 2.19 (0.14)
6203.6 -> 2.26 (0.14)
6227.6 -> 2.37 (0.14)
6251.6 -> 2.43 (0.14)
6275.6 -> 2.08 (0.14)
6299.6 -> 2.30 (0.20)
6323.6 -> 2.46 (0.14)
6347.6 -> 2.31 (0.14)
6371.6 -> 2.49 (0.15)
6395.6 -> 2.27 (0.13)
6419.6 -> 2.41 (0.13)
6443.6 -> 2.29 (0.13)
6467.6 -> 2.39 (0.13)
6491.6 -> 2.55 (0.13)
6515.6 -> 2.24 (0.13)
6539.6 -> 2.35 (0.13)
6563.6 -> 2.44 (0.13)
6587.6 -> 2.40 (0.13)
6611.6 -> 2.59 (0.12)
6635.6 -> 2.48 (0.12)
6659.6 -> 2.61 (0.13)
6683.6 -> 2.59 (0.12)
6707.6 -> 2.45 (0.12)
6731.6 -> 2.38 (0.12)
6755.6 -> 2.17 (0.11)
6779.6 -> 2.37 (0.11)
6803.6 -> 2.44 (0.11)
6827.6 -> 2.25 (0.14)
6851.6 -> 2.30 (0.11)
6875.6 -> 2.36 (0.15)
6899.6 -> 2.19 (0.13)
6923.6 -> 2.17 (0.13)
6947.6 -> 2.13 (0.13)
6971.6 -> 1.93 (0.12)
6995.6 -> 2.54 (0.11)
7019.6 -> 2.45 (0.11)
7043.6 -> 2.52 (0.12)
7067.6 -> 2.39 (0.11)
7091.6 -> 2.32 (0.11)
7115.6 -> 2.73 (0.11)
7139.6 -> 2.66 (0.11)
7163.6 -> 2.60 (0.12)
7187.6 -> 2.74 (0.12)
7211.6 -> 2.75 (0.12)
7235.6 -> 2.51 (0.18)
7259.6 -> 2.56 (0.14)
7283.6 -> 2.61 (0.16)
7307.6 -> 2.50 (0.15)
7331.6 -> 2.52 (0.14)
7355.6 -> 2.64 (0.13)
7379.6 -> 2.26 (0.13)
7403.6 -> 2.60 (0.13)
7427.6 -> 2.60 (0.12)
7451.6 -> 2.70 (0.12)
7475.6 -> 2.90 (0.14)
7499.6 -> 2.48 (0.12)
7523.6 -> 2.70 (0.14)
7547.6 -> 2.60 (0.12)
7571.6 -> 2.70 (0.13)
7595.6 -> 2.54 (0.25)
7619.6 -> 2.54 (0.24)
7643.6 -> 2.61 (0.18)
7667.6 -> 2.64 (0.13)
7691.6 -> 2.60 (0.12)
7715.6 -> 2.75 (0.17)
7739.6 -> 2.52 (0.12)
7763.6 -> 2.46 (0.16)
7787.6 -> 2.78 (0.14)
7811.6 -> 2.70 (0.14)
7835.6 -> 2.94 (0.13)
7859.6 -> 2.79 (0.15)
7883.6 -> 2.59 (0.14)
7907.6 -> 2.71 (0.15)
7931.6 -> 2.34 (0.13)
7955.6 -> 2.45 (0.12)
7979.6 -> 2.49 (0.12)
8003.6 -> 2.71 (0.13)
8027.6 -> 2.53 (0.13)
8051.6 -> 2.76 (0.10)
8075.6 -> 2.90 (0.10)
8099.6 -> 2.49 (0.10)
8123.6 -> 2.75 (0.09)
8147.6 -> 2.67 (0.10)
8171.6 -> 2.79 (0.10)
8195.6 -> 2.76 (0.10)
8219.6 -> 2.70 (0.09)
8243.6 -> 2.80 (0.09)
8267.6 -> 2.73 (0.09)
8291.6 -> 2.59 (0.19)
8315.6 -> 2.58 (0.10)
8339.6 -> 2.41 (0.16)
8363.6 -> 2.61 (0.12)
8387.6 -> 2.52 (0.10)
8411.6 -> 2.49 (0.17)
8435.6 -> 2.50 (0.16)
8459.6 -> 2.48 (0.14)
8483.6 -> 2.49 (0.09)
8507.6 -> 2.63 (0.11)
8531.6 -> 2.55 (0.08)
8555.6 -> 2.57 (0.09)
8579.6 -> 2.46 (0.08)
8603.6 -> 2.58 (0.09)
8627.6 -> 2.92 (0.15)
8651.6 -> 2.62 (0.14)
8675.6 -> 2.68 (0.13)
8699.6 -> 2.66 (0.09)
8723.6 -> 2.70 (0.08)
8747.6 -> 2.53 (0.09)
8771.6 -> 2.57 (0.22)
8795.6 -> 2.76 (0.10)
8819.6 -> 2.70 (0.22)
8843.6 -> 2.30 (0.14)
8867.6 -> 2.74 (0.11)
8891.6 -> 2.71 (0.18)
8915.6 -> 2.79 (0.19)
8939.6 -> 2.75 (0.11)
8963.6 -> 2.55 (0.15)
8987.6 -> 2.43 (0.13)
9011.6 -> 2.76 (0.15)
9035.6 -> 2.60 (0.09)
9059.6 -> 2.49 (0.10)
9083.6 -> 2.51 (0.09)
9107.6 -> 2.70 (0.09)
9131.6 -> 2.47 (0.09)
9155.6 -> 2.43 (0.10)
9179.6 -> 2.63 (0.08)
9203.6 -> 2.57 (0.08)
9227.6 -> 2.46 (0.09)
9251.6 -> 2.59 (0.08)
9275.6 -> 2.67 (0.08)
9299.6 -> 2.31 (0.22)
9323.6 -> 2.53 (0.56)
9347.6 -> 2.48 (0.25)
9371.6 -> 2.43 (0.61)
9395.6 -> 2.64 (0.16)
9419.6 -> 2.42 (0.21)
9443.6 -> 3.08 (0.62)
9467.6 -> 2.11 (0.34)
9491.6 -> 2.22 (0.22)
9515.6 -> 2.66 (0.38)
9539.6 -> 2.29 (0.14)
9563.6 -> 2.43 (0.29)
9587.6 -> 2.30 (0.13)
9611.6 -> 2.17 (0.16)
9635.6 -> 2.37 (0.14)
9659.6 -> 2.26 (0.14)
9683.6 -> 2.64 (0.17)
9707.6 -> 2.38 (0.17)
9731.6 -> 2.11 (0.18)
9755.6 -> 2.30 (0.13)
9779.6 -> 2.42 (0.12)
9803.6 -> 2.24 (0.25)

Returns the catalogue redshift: 0.35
